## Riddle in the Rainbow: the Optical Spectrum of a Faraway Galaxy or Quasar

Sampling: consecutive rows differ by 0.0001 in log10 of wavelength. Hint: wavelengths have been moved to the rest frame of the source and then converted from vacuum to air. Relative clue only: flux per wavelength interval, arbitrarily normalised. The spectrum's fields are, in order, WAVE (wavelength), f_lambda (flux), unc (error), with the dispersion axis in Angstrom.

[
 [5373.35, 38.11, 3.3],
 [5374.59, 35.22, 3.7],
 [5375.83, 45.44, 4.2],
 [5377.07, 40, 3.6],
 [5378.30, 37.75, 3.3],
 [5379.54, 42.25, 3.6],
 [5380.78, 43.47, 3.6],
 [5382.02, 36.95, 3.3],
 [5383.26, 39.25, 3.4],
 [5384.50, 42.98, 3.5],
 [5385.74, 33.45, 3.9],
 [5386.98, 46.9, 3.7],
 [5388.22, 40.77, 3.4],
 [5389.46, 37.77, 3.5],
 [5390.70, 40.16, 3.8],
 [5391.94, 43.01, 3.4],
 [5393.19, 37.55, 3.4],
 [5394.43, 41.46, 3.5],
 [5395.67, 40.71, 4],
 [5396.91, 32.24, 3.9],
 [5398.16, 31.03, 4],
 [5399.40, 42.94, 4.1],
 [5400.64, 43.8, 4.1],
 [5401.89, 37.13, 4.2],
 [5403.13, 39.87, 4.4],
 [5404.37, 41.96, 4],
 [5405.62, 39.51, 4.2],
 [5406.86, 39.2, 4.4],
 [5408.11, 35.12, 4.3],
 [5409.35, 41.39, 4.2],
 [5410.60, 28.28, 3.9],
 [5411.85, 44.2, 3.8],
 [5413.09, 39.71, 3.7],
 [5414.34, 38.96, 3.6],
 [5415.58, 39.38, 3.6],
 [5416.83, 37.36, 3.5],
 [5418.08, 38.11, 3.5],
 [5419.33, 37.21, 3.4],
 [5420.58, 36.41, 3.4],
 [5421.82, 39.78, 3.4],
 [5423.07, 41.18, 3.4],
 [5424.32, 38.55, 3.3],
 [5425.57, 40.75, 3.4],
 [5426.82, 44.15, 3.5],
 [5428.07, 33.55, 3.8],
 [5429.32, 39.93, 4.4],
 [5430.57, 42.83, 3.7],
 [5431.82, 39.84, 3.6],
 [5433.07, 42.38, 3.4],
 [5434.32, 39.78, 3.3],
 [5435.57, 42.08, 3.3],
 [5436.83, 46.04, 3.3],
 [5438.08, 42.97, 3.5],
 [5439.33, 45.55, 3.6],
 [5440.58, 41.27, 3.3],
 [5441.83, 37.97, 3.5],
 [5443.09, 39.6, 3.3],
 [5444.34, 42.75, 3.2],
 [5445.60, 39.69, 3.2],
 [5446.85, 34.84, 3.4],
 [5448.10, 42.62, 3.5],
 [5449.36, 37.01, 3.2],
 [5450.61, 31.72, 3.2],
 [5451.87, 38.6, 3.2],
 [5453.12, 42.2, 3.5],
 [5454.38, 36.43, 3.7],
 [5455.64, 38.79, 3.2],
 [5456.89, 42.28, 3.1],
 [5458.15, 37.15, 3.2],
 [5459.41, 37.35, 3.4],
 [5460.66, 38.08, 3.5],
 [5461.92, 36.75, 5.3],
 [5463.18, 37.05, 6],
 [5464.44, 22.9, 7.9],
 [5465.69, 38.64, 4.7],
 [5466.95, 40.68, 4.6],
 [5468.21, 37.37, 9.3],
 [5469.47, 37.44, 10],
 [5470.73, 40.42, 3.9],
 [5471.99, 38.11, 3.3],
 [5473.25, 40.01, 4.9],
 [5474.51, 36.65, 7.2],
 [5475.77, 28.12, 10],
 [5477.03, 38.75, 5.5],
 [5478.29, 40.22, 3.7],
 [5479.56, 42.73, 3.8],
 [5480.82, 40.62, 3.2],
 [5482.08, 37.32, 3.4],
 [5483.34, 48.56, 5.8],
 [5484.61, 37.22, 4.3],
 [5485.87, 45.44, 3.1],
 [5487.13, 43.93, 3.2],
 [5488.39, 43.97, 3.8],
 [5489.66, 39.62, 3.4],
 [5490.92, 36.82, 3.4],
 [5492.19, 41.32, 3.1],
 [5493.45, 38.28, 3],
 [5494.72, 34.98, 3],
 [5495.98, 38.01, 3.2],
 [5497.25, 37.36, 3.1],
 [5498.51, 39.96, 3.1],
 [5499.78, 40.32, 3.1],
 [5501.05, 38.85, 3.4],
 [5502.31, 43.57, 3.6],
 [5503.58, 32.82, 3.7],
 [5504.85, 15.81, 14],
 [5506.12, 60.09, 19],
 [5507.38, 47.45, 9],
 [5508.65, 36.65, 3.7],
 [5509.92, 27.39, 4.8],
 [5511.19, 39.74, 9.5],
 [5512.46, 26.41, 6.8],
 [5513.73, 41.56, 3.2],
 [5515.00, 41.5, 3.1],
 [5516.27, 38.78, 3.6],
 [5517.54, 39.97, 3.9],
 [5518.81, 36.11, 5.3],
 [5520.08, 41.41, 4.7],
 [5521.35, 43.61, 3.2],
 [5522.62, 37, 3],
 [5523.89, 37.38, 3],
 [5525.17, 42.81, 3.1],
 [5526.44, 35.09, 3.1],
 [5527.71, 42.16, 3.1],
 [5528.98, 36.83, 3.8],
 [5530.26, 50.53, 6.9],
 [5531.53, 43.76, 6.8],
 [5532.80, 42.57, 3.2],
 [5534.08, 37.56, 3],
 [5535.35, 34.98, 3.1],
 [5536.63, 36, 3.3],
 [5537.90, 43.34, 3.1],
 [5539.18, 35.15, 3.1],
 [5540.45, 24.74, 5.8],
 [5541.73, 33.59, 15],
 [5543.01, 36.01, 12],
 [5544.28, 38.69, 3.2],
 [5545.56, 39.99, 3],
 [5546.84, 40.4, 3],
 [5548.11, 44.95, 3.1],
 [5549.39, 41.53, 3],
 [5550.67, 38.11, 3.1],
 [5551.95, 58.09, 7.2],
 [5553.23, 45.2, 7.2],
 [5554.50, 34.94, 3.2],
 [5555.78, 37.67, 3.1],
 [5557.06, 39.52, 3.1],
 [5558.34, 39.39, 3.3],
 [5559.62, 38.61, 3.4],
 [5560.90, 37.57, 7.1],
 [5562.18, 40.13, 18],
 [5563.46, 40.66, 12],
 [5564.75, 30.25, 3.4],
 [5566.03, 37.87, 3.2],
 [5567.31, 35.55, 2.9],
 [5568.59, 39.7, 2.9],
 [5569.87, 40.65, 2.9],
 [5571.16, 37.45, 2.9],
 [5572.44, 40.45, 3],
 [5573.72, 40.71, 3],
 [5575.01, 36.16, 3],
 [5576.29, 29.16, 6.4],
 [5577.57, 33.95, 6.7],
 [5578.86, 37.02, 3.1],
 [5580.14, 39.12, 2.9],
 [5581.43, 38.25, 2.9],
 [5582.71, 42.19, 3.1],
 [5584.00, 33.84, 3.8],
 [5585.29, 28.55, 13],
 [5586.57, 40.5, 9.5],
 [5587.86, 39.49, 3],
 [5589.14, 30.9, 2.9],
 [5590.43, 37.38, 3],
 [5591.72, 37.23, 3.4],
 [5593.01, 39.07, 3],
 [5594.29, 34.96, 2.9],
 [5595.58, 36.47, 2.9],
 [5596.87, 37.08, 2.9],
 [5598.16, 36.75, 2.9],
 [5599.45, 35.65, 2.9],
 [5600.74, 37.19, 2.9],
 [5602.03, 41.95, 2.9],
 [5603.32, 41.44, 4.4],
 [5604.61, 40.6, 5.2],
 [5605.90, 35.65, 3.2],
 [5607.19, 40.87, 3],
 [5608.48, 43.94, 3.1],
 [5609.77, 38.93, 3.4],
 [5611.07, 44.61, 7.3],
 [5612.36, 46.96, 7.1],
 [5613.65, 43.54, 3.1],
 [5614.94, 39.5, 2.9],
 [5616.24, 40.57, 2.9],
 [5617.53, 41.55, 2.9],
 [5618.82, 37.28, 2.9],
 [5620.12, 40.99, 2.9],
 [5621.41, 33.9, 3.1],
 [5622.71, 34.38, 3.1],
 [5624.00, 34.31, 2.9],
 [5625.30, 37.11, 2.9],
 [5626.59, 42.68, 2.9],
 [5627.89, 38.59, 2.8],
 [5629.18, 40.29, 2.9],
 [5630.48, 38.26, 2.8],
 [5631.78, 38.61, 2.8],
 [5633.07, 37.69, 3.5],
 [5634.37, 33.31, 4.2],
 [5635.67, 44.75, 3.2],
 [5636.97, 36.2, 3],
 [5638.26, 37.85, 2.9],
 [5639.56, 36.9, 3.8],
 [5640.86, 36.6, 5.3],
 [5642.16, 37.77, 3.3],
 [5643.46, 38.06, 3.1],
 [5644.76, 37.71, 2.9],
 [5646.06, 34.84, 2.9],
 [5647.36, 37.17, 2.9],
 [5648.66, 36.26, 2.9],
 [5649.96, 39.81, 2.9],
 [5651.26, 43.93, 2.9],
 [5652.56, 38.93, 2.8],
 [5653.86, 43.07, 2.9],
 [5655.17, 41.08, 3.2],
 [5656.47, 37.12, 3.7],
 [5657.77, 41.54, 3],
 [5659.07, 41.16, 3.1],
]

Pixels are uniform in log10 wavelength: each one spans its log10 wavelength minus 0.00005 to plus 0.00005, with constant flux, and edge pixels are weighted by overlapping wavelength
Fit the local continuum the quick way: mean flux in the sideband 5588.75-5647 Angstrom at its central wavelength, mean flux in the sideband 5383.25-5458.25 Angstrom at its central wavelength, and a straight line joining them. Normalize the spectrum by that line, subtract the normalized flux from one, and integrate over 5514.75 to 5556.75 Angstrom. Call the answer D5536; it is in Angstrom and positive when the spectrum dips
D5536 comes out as -0.84 Angstrom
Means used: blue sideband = 39.5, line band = 39.7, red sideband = 38.5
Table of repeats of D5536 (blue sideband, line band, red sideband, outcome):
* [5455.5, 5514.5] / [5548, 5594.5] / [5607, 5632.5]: 1.24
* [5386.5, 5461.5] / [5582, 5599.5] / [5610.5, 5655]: 1.16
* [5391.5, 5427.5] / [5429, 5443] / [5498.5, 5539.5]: -1.03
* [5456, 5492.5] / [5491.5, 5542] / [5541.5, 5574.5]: 1.00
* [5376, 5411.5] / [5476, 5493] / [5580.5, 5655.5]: -0.85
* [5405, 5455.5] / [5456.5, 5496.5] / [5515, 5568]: 0.76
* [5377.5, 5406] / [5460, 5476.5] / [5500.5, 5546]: 1.08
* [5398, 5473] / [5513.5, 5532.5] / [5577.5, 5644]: -0.93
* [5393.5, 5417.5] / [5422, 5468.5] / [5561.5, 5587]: -1.17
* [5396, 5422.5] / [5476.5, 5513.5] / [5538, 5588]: -0.90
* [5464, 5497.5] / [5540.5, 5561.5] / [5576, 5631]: -0.73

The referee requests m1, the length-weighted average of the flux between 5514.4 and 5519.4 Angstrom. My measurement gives 39.1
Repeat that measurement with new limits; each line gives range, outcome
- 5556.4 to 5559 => 39.4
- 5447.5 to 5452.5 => 37.5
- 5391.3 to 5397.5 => 39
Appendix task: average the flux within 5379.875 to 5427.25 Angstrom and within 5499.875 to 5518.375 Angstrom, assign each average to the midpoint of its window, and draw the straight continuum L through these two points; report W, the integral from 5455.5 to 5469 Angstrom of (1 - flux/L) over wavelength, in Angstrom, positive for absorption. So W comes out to 0.56 Angstrom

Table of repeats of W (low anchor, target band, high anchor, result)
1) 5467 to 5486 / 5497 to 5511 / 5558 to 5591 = 0.1 Angstrom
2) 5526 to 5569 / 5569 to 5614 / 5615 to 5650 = 0.3 Angstrom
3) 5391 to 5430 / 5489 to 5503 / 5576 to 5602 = -0.5 Angstrom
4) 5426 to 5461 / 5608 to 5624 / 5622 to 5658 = -0.7 Angstrom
